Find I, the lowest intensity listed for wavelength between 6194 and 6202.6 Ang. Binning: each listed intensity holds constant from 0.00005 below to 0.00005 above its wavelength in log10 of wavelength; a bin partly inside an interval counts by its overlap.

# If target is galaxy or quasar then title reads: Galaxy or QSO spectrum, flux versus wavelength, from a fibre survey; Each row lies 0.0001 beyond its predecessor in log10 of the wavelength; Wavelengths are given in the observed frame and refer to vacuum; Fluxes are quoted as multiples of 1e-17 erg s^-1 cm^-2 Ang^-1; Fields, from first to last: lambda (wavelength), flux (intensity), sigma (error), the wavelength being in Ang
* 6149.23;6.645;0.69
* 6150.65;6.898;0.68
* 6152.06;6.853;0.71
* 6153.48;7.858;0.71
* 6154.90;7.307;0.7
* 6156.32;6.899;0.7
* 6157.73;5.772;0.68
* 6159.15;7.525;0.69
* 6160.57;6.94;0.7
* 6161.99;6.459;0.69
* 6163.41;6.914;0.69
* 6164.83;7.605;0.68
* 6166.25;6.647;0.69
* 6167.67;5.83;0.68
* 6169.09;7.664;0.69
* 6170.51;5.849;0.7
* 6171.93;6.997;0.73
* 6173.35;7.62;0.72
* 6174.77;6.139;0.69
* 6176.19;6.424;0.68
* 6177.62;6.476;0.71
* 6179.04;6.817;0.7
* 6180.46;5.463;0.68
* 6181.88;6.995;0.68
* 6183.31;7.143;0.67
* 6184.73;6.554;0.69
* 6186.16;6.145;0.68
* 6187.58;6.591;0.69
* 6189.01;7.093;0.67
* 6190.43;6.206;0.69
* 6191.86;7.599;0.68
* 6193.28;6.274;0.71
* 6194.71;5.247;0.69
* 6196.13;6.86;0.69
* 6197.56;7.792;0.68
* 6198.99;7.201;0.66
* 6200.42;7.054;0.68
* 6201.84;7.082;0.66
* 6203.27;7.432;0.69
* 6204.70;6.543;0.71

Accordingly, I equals 5.247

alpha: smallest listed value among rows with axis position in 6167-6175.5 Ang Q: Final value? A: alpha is 5.83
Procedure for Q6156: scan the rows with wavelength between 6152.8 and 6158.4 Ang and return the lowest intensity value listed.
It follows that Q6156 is 5.772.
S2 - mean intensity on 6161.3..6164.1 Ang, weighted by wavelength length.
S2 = 6.68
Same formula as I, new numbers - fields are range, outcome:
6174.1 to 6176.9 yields 6.139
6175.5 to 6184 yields 5.463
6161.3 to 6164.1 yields 6.459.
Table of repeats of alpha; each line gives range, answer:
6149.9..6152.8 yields 6.853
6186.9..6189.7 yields 6.591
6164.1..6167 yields 6.647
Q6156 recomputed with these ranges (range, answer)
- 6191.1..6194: 6.274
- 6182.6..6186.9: 6.145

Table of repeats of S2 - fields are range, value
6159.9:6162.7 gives 6.69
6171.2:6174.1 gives 7.29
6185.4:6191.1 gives 6.51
